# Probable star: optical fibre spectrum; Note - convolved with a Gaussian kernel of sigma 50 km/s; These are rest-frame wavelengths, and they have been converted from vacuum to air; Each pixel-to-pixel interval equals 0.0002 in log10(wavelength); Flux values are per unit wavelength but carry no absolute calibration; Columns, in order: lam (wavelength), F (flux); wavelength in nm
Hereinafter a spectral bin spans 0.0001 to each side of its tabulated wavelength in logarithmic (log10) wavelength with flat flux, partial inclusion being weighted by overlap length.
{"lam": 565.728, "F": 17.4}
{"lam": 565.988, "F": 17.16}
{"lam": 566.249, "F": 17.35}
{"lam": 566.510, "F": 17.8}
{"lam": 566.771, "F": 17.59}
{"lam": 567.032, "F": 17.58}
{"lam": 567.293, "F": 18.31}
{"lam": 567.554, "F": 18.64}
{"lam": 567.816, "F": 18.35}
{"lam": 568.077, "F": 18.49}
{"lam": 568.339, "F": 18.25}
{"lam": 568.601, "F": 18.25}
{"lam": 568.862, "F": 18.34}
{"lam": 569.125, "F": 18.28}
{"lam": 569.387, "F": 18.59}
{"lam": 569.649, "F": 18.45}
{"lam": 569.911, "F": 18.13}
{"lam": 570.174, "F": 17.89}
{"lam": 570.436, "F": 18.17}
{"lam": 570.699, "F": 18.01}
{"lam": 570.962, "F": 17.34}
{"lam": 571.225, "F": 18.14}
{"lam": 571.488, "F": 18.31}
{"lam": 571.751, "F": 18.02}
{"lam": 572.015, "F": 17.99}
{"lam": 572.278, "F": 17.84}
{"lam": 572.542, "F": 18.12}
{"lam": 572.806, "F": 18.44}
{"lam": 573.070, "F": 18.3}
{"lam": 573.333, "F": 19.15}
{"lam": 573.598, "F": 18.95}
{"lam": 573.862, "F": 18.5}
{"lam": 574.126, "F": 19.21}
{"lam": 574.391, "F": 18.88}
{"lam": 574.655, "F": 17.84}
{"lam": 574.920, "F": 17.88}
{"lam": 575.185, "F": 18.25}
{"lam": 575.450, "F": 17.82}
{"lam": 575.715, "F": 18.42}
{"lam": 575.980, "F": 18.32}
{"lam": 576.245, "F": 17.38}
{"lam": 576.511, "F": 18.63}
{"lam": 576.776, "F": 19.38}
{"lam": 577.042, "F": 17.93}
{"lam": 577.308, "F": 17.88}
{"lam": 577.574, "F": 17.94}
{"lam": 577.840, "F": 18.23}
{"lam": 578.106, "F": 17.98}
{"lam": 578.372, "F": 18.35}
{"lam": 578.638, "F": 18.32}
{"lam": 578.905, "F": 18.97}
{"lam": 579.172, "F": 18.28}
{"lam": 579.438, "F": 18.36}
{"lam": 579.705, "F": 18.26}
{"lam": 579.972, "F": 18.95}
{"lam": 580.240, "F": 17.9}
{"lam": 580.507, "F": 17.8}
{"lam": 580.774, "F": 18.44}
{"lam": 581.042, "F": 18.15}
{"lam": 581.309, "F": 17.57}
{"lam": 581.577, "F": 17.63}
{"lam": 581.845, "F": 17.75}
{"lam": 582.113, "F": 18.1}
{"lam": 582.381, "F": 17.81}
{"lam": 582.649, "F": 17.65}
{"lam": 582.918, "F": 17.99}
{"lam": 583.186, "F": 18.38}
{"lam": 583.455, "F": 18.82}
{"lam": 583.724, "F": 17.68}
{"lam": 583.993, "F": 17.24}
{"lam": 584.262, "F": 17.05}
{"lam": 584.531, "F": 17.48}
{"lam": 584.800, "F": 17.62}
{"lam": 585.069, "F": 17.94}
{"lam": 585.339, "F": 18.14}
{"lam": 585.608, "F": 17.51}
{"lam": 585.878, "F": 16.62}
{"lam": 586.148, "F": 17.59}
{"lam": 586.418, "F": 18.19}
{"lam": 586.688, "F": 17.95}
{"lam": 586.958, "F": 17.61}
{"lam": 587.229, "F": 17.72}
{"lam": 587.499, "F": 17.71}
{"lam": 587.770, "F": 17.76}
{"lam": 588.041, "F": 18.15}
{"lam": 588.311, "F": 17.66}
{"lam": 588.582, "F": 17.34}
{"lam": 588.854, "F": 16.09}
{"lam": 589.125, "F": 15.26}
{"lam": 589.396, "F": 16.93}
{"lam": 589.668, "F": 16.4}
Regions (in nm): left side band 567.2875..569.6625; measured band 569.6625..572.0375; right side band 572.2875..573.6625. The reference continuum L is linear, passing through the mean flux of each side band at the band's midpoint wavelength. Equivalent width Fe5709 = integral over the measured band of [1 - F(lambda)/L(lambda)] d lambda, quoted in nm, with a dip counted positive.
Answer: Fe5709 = 0.06 nm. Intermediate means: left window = 18.4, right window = 18.5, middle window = 18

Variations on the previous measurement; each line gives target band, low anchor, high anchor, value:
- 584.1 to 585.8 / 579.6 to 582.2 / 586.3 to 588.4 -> 0.032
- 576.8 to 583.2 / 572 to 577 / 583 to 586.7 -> -0.032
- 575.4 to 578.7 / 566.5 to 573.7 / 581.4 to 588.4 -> -0.038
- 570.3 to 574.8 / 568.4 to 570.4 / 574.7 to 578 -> -0.020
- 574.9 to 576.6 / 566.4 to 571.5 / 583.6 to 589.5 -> -0.022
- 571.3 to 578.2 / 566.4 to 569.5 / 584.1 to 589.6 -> -0.144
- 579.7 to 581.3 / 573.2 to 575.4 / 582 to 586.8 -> -0.011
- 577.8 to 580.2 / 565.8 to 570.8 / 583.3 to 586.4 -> -0.082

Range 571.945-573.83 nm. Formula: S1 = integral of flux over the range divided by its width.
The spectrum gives 18.4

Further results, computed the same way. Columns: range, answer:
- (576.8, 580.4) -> 18.3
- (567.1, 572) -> 18.2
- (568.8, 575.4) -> 18.3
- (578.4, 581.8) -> 18.2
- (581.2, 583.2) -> 17.8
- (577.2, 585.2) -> 18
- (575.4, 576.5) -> 18.1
